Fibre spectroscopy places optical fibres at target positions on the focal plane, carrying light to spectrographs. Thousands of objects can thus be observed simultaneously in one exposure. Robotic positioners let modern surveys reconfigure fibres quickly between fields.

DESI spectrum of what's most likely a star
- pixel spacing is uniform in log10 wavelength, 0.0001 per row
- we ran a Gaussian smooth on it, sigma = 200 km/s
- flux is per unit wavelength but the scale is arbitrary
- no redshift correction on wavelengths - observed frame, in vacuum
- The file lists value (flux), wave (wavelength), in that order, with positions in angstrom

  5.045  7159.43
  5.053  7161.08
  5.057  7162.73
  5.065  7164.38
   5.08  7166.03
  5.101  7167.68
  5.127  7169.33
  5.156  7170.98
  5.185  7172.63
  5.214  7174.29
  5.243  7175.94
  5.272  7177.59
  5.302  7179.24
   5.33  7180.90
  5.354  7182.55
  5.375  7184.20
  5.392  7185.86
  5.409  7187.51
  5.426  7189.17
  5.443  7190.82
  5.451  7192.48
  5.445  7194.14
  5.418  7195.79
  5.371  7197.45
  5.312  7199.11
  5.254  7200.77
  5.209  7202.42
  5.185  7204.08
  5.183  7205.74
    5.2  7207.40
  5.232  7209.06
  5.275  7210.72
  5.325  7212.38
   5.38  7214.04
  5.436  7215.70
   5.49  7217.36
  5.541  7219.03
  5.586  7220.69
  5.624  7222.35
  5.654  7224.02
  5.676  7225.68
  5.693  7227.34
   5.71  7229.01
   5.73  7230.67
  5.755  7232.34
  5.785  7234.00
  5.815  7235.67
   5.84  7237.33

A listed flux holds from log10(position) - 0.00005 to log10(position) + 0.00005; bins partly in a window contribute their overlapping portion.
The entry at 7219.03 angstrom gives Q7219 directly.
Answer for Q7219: 5.541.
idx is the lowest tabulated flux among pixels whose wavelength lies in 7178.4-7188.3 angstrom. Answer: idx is 5.302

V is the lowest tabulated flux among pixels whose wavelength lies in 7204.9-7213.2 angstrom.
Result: 5.183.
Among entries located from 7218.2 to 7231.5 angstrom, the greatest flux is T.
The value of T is 5.73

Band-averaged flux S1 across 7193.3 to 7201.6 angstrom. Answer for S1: 5.36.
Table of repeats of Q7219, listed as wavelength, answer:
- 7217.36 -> 5.49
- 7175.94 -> 5.243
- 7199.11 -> 5.312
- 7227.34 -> 5.693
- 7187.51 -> 5.409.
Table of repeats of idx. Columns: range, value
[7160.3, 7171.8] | 5.053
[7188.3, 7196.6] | 5.418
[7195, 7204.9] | 5.185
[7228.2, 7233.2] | 5.71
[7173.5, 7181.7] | 5.214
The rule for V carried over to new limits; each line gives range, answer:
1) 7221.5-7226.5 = 5.624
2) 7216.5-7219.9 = 5.49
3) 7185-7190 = 5.392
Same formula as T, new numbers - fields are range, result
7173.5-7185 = 5.375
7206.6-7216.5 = 5.436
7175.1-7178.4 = 5.272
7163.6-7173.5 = 5.185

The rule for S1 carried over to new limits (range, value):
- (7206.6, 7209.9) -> 5.22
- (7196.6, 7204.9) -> 5.27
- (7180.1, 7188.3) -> 5.38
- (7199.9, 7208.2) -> 5.21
